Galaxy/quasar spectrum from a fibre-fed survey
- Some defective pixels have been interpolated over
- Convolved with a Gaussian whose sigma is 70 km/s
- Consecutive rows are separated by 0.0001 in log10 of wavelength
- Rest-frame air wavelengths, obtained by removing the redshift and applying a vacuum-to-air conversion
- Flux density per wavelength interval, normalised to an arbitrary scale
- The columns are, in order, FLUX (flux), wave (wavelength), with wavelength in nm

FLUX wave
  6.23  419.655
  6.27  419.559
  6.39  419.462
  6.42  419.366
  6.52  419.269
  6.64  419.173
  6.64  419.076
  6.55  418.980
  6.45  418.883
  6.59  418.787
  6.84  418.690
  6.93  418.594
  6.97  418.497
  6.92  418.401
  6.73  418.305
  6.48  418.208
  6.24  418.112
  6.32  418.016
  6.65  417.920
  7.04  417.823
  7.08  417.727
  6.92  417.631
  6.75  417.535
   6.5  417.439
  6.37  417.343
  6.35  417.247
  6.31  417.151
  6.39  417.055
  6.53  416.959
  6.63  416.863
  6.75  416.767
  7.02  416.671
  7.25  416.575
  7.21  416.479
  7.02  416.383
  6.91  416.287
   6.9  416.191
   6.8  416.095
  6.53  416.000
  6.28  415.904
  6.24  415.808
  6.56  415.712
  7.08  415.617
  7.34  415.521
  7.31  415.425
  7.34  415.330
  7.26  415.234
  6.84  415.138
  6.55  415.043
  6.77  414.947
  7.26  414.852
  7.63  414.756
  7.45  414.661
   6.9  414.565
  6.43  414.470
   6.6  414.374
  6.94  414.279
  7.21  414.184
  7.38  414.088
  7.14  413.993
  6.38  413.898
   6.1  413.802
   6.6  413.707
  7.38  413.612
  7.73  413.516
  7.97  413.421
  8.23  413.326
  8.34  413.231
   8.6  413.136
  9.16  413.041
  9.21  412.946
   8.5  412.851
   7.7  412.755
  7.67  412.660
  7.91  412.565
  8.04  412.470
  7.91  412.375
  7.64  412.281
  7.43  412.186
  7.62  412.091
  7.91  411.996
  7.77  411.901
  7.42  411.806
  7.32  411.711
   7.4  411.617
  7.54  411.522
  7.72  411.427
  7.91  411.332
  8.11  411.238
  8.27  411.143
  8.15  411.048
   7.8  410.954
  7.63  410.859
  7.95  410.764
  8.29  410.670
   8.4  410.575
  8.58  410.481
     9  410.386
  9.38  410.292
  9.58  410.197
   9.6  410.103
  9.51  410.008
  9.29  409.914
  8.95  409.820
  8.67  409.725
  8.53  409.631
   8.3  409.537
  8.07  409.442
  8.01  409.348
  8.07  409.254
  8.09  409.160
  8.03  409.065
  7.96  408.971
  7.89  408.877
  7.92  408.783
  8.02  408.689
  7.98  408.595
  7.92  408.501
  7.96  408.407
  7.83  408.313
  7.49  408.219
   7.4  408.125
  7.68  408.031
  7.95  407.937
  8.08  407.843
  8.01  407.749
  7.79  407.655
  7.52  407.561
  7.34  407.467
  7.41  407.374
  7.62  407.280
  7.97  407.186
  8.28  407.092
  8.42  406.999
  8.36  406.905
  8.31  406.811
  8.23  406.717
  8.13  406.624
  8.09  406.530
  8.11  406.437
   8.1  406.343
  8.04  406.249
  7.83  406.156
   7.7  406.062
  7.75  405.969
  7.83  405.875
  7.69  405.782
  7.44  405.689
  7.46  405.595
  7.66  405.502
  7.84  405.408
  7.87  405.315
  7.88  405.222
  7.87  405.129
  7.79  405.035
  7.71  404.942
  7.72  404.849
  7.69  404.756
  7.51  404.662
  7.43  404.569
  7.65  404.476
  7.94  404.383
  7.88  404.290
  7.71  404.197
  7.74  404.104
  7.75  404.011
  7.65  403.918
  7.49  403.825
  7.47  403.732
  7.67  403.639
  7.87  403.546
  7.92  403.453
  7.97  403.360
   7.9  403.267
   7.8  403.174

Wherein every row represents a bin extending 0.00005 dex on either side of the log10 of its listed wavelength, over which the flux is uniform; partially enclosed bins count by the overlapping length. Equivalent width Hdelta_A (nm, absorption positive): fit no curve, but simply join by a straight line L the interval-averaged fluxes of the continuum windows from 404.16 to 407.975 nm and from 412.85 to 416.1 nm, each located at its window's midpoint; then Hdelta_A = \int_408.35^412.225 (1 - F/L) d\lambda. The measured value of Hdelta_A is -0.33 nm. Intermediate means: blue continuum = 7.84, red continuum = 7.25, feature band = 8.19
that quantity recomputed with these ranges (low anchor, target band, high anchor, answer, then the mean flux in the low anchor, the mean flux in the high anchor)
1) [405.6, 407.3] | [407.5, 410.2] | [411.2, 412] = -0.122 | 7.99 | 7.66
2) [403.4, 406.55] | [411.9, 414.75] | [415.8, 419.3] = -0.219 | 7.76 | 6.69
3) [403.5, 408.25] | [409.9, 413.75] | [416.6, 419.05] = -0.482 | 7.8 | 6.66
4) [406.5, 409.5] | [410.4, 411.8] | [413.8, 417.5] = -0.085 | 7.93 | 6.84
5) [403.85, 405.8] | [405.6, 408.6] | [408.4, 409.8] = 0.018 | 7.71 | 8.12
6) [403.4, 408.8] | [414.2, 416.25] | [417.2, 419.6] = 0.007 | 7.82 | 6.62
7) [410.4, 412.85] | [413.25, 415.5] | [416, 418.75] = 0.063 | 7.87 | 6.74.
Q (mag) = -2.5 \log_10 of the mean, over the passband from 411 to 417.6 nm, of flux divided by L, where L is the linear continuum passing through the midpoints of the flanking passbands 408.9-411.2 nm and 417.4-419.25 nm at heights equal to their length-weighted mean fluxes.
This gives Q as 0.04 mag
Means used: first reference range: 8.49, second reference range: 6.7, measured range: 7.28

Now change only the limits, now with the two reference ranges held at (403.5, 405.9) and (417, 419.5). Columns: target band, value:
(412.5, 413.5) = -0.18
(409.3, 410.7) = -0.21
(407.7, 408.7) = -0.06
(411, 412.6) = -0.09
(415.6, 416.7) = 0.00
